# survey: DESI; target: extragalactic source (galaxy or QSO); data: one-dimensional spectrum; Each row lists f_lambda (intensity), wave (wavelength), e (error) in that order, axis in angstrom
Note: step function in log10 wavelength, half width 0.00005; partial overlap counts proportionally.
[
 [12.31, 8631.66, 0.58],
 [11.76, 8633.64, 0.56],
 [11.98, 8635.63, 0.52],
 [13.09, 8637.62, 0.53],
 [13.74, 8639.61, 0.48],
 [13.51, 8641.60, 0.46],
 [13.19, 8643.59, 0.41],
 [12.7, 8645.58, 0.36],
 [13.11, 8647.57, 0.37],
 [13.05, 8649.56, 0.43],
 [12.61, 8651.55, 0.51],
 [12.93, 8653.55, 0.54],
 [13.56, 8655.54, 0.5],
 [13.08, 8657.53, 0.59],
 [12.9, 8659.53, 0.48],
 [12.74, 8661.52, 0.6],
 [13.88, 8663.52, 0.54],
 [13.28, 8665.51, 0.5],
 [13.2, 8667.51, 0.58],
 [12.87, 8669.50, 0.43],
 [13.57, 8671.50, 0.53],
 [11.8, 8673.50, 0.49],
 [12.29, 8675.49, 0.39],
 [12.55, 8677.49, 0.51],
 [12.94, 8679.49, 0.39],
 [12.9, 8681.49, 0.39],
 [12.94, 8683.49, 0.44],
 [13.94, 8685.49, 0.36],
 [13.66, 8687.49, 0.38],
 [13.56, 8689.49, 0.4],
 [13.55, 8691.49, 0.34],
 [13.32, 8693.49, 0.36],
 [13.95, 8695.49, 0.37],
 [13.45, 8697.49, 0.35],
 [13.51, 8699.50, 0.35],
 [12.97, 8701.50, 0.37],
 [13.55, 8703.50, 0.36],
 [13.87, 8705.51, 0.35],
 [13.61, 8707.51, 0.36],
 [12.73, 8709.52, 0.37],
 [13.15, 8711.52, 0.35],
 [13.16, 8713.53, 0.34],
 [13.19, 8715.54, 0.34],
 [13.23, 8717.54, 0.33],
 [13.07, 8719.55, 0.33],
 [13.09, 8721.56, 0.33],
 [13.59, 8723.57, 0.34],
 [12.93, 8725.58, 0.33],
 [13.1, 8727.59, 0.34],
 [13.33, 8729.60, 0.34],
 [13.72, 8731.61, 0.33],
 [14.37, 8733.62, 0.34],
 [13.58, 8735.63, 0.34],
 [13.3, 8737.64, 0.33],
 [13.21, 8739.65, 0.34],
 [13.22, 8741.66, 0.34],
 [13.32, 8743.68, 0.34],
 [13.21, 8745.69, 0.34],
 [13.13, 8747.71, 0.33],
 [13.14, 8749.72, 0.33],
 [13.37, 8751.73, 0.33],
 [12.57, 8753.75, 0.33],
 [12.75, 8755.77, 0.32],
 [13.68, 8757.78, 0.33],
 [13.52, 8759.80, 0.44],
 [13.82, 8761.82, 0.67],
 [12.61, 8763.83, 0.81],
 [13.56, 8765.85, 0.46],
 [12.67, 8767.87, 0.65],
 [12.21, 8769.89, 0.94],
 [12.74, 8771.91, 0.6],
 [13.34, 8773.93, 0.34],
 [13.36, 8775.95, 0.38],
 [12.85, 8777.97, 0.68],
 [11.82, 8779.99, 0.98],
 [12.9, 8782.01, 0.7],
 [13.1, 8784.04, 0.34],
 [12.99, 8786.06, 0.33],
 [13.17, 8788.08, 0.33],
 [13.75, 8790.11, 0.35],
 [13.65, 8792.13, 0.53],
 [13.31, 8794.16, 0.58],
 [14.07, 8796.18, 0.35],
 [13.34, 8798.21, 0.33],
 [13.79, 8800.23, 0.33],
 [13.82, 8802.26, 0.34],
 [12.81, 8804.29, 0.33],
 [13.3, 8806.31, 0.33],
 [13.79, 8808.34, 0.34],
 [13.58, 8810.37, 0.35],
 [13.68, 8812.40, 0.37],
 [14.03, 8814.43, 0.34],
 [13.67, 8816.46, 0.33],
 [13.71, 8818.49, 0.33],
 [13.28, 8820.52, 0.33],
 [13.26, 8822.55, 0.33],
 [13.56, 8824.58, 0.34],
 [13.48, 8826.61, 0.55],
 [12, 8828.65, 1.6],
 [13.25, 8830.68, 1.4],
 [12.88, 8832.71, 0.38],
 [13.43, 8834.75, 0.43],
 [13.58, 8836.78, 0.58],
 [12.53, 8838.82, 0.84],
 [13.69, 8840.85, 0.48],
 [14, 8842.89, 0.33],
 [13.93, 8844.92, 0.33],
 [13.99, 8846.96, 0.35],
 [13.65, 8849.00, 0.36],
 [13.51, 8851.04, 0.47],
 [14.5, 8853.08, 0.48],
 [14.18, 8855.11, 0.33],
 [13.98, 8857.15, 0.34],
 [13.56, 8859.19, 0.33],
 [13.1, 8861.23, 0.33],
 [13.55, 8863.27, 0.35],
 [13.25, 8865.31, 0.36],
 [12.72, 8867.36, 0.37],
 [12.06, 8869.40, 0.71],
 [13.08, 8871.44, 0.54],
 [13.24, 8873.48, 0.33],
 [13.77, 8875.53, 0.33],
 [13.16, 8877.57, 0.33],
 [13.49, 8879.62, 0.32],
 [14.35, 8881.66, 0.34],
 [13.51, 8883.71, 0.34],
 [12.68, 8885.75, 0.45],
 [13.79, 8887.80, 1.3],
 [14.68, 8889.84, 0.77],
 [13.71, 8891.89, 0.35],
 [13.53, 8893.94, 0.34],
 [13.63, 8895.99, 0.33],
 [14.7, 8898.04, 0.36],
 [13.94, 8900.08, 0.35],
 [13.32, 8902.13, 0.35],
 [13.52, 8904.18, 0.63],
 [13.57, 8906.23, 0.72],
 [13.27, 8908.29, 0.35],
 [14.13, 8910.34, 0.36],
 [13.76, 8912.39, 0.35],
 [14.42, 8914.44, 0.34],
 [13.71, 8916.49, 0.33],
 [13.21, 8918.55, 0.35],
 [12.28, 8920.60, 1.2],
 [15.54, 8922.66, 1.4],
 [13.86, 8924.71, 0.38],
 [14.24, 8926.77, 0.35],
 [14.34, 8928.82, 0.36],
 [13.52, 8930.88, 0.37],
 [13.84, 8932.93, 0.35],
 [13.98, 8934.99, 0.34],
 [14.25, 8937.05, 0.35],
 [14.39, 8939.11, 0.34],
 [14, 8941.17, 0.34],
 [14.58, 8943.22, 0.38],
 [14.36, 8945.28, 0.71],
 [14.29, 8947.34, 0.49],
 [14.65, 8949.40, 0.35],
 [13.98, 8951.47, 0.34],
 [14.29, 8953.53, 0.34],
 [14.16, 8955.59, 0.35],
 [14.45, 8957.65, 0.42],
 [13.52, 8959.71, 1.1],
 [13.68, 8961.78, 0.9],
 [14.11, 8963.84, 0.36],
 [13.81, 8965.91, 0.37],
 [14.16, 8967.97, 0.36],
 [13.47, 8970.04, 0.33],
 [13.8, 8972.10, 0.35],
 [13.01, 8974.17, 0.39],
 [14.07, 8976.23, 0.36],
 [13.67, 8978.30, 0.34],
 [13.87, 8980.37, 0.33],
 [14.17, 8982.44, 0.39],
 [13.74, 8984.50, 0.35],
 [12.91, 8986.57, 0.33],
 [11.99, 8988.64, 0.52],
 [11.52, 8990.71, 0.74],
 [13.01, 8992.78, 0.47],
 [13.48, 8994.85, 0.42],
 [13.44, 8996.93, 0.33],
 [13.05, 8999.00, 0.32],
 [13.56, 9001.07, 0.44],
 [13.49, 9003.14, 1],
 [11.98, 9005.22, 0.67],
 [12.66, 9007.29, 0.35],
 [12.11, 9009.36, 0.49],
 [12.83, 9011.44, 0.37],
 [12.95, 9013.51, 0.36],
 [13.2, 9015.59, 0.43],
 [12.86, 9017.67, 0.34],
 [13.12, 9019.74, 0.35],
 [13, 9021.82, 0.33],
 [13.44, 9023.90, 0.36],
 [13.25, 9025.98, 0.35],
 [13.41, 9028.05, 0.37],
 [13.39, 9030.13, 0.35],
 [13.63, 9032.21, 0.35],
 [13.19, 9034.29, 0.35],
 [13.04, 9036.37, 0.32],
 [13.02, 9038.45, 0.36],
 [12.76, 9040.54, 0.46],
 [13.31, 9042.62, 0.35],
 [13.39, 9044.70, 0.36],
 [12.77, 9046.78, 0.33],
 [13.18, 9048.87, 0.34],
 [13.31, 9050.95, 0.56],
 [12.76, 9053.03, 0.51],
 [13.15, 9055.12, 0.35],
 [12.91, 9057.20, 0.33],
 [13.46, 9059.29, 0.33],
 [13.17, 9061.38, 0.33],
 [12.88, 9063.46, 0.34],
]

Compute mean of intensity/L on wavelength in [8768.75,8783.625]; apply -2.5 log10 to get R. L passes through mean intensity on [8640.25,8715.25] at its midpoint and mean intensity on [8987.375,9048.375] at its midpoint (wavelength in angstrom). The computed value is 0.03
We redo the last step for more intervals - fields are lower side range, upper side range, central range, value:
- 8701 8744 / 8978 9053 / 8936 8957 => -0.091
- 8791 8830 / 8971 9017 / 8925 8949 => -0.075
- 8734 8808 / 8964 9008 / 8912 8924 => -0.044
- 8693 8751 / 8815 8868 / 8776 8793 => 0.031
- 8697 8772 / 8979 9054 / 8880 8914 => -0.050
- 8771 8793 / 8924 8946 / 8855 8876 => 0.030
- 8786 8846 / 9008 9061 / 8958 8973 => -0.049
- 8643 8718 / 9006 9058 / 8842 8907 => -0.041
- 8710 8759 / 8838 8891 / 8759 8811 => 0.012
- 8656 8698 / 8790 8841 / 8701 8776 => 0.004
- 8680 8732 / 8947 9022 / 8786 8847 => -0.008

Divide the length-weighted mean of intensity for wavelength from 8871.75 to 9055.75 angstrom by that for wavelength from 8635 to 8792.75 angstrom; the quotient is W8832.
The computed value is 1.03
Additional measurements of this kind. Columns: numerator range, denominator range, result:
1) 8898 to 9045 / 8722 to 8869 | 1.02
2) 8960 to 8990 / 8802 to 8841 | 1.02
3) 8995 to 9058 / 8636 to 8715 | 0.99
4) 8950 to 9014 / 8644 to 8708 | 1.02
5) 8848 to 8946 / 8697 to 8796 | 1.04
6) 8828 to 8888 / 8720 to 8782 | 1.02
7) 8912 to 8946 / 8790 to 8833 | 1.04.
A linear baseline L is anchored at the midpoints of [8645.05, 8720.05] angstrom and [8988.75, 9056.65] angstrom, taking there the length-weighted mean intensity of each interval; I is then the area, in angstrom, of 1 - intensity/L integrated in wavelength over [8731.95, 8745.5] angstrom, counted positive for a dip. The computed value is -0.4 angstrom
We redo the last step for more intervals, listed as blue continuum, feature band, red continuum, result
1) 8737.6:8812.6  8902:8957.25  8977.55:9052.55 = -3.6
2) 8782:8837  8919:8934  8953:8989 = -0.3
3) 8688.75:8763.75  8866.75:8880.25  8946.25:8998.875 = 0.4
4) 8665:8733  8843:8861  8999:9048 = -1.0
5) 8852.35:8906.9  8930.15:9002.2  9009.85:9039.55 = -2.3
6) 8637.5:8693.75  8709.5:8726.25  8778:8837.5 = 0.1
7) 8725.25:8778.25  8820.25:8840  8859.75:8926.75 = 0.4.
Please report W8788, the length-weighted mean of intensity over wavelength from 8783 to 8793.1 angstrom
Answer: 13.3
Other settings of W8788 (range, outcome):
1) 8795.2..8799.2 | 13.7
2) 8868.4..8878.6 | 13.1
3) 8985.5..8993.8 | 12.4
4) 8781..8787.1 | 13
